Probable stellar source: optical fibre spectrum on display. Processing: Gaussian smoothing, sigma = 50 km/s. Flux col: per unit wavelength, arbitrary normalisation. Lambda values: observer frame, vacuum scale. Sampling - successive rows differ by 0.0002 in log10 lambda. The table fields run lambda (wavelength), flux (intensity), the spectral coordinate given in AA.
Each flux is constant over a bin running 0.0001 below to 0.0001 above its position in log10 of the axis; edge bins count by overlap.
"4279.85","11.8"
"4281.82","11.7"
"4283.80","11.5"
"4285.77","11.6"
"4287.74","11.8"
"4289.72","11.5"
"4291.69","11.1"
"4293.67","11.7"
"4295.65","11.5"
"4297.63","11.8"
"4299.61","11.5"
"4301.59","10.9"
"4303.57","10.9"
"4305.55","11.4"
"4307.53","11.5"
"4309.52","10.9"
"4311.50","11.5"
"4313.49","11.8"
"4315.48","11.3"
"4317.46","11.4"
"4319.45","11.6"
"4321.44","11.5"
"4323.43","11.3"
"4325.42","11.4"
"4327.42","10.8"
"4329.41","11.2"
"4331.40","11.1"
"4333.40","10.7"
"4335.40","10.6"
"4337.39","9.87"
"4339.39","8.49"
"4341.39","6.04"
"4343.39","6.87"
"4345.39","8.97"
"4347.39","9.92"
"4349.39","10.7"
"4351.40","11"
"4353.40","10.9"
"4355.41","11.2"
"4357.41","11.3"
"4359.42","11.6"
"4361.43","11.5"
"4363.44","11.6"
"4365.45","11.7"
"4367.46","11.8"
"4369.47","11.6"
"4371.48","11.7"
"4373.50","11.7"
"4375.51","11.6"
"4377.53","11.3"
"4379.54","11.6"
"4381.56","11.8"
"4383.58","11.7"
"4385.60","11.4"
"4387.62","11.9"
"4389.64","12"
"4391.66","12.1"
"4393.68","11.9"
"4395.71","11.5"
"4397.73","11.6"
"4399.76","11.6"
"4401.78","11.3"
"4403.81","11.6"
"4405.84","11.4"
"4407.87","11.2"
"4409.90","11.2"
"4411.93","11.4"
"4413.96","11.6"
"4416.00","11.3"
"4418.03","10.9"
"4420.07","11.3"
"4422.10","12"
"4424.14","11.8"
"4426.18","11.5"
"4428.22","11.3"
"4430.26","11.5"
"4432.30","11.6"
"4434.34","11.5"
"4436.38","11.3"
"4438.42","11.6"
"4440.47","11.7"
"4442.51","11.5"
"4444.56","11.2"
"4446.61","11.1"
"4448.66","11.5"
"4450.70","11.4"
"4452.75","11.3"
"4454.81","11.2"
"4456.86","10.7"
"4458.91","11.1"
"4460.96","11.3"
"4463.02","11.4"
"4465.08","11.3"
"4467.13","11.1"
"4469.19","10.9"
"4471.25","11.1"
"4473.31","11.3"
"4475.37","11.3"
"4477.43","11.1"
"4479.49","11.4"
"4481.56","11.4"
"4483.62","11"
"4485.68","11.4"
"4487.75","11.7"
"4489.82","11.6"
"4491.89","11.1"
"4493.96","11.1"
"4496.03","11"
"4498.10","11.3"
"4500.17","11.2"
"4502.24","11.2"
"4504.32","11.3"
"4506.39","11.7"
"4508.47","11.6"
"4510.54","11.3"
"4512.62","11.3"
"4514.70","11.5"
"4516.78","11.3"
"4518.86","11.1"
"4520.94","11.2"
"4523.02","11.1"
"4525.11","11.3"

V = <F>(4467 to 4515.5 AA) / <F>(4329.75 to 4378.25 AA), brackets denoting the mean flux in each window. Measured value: 1.1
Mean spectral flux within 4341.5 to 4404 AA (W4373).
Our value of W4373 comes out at 11.2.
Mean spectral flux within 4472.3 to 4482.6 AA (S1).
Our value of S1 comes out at 11.3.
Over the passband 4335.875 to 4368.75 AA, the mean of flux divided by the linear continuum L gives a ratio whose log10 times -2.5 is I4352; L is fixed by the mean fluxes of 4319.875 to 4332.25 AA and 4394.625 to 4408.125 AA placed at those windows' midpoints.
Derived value 0.11 mag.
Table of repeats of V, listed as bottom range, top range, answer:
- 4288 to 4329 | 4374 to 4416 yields 1.02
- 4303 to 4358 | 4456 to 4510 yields 1.07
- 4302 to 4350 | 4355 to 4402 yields 1.11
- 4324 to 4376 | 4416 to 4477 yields 1.07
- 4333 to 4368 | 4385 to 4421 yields 1.12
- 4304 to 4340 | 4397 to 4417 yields 1.03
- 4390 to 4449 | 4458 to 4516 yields 0.98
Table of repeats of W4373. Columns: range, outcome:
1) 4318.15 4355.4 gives 10.2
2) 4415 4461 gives 11.4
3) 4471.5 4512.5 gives 11.3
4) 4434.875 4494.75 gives 11.3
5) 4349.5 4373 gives 11.4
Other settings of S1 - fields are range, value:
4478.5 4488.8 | 11.4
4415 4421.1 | 11.2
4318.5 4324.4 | 11.5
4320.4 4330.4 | 11.2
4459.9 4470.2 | 11.2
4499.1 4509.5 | 11.4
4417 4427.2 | 11.5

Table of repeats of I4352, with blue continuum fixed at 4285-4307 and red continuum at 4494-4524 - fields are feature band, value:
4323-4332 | 0.024 mag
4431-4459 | -0.001 mag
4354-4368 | -0.011 mag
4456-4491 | 0.007 mag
